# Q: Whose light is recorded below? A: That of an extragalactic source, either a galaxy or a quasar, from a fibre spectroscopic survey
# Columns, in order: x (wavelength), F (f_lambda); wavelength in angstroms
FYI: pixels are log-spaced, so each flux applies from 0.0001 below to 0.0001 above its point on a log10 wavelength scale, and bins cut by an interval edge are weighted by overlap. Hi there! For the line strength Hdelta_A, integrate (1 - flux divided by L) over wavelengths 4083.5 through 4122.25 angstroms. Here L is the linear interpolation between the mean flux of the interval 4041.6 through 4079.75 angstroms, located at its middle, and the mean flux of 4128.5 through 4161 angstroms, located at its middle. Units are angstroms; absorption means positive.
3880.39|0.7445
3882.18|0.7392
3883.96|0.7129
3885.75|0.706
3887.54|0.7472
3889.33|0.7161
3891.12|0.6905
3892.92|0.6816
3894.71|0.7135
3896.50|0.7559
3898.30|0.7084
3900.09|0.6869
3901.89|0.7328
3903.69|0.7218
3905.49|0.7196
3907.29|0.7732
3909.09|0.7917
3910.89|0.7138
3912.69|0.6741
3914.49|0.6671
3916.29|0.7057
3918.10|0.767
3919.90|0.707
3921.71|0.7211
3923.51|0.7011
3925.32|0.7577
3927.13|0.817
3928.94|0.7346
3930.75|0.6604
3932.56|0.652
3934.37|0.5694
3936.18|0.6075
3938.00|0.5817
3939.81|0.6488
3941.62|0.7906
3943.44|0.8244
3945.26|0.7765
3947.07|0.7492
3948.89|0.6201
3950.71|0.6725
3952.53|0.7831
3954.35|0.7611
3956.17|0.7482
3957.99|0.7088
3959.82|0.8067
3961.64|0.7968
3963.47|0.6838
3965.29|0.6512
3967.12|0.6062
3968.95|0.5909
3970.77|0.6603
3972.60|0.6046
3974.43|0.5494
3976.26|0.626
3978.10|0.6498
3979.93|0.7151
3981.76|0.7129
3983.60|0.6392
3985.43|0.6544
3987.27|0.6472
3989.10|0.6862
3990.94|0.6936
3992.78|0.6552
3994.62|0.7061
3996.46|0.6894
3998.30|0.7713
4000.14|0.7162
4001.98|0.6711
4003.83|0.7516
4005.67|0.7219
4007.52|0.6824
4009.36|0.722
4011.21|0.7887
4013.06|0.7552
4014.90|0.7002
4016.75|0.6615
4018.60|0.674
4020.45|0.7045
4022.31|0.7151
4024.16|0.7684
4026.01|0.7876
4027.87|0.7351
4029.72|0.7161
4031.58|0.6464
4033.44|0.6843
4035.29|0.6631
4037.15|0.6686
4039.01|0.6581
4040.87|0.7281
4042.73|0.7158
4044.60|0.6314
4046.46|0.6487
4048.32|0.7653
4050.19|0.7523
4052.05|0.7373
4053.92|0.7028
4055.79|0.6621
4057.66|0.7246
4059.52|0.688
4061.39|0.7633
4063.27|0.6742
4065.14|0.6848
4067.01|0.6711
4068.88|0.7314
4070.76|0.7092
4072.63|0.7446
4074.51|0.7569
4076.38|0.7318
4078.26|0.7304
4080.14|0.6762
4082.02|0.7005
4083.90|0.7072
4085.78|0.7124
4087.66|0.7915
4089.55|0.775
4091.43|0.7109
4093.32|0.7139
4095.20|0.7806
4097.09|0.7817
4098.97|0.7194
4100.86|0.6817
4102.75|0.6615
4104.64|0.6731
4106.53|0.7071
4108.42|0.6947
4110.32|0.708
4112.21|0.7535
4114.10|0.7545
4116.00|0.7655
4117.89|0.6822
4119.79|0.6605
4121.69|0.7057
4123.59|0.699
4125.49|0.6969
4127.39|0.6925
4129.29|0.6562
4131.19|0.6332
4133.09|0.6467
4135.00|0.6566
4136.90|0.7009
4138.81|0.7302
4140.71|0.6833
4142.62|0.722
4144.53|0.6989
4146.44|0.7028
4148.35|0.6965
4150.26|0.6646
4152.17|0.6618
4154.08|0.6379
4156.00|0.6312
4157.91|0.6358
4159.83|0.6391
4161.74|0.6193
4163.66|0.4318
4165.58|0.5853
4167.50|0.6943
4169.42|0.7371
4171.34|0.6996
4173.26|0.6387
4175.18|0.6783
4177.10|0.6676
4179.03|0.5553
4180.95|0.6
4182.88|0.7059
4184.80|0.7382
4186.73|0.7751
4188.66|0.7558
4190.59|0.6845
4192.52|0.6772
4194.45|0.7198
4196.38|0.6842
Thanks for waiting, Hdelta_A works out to -1.7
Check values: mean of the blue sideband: 0.711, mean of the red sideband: 0.67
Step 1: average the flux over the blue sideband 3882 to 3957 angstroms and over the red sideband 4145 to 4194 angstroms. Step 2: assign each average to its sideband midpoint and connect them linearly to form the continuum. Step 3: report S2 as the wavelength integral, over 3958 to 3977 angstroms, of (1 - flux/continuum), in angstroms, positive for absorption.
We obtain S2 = 1.19 angstroms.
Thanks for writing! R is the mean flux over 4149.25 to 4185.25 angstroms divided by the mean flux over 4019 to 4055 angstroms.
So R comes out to 0.9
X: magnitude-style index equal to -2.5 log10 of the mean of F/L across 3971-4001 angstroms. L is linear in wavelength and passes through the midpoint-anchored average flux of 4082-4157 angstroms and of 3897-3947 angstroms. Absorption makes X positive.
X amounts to 0.06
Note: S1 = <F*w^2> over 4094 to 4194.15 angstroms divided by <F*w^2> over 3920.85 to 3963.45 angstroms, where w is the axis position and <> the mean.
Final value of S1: 1.1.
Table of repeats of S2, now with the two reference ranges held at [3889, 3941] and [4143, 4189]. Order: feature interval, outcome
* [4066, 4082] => -1.00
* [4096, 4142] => -2.07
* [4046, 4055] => -0.59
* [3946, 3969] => -0.50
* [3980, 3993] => 0.32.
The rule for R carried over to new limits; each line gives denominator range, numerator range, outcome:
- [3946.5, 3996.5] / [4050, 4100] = 1.06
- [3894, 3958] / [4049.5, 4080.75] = 1.00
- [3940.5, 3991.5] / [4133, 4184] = 0.95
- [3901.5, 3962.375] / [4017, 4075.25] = 0.98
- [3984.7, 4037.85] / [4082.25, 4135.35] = 1.00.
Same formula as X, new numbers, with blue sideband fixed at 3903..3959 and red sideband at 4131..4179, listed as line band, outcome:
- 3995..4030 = -0.04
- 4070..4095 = -0.08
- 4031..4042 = 0.02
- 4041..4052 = -0.03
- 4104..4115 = -0.07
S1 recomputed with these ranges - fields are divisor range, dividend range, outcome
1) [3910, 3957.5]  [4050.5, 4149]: 1.09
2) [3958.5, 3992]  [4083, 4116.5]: 1.16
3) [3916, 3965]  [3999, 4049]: 1.03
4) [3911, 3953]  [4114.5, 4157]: 1.08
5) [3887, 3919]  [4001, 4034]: 1.05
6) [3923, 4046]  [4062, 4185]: 1.06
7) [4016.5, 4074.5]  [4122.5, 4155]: 1.01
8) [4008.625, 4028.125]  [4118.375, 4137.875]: 0.98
